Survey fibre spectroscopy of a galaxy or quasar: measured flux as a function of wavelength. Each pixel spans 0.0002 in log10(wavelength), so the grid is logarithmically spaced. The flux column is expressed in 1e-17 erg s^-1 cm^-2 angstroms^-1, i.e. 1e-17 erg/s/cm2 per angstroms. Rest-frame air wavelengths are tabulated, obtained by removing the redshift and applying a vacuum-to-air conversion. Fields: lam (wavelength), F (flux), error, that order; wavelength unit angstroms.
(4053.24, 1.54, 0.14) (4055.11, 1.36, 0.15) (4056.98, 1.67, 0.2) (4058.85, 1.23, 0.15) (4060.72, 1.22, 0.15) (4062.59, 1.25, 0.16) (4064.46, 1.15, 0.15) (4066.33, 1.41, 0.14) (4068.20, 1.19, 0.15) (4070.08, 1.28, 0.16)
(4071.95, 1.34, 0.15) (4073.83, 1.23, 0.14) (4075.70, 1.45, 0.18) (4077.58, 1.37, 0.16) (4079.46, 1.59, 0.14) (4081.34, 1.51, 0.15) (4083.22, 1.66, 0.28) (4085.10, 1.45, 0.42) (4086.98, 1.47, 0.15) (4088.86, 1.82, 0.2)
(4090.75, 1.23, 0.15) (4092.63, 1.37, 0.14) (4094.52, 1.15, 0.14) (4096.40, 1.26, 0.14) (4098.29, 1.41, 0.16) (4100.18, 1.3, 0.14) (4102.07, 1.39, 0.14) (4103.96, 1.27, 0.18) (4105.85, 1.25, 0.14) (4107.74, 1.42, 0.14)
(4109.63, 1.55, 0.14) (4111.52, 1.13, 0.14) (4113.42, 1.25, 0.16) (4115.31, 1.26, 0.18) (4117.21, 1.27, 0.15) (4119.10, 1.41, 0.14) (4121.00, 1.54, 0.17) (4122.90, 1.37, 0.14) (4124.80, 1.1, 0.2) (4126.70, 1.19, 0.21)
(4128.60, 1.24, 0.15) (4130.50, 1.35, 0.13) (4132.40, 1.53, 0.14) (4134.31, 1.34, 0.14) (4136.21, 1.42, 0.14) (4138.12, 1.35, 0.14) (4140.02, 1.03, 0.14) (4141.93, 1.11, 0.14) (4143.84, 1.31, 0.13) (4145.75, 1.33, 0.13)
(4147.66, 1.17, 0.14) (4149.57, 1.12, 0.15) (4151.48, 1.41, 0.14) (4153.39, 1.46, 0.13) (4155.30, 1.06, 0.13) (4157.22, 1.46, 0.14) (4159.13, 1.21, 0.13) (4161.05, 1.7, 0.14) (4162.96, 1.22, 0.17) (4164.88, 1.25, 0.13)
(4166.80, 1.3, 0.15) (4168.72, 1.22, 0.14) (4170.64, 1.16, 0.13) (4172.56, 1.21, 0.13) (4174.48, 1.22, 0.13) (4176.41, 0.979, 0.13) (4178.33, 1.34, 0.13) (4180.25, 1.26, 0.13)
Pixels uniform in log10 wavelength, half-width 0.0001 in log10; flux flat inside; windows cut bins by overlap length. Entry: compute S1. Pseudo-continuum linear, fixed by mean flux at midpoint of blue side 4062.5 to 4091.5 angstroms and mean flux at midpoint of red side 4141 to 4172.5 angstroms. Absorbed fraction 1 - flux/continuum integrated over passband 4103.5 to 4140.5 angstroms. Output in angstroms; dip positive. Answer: 0.5 angstroms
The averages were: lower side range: 1.41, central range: 1.32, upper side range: 1.28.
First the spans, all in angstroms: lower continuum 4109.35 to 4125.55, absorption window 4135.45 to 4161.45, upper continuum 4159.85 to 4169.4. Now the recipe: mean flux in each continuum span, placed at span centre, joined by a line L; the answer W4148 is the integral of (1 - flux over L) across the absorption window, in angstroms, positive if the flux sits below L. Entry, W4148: 0.8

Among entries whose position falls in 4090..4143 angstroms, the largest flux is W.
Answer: 1.55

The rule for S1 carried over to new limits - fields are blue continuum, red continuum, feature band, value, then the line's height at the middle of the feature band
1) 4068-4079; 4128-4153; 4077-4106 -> -2.0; 1.32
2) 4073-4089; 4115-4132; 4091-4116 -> 1.6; 1.4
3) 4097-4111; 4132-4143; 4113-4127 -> 0.2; 1.32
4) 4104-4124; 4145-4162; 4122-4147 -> 1.0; 1.33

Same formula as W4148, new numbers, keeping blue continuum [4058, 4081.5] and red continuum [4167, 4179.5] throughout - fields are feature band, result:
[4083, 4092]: -1.47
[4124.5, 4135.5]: -0.52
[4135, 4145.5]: -0.14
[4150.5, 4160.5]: -0.96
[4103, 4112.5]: -0.37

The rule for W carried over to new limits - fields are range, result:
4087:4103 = 1.82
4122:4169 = 1.7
